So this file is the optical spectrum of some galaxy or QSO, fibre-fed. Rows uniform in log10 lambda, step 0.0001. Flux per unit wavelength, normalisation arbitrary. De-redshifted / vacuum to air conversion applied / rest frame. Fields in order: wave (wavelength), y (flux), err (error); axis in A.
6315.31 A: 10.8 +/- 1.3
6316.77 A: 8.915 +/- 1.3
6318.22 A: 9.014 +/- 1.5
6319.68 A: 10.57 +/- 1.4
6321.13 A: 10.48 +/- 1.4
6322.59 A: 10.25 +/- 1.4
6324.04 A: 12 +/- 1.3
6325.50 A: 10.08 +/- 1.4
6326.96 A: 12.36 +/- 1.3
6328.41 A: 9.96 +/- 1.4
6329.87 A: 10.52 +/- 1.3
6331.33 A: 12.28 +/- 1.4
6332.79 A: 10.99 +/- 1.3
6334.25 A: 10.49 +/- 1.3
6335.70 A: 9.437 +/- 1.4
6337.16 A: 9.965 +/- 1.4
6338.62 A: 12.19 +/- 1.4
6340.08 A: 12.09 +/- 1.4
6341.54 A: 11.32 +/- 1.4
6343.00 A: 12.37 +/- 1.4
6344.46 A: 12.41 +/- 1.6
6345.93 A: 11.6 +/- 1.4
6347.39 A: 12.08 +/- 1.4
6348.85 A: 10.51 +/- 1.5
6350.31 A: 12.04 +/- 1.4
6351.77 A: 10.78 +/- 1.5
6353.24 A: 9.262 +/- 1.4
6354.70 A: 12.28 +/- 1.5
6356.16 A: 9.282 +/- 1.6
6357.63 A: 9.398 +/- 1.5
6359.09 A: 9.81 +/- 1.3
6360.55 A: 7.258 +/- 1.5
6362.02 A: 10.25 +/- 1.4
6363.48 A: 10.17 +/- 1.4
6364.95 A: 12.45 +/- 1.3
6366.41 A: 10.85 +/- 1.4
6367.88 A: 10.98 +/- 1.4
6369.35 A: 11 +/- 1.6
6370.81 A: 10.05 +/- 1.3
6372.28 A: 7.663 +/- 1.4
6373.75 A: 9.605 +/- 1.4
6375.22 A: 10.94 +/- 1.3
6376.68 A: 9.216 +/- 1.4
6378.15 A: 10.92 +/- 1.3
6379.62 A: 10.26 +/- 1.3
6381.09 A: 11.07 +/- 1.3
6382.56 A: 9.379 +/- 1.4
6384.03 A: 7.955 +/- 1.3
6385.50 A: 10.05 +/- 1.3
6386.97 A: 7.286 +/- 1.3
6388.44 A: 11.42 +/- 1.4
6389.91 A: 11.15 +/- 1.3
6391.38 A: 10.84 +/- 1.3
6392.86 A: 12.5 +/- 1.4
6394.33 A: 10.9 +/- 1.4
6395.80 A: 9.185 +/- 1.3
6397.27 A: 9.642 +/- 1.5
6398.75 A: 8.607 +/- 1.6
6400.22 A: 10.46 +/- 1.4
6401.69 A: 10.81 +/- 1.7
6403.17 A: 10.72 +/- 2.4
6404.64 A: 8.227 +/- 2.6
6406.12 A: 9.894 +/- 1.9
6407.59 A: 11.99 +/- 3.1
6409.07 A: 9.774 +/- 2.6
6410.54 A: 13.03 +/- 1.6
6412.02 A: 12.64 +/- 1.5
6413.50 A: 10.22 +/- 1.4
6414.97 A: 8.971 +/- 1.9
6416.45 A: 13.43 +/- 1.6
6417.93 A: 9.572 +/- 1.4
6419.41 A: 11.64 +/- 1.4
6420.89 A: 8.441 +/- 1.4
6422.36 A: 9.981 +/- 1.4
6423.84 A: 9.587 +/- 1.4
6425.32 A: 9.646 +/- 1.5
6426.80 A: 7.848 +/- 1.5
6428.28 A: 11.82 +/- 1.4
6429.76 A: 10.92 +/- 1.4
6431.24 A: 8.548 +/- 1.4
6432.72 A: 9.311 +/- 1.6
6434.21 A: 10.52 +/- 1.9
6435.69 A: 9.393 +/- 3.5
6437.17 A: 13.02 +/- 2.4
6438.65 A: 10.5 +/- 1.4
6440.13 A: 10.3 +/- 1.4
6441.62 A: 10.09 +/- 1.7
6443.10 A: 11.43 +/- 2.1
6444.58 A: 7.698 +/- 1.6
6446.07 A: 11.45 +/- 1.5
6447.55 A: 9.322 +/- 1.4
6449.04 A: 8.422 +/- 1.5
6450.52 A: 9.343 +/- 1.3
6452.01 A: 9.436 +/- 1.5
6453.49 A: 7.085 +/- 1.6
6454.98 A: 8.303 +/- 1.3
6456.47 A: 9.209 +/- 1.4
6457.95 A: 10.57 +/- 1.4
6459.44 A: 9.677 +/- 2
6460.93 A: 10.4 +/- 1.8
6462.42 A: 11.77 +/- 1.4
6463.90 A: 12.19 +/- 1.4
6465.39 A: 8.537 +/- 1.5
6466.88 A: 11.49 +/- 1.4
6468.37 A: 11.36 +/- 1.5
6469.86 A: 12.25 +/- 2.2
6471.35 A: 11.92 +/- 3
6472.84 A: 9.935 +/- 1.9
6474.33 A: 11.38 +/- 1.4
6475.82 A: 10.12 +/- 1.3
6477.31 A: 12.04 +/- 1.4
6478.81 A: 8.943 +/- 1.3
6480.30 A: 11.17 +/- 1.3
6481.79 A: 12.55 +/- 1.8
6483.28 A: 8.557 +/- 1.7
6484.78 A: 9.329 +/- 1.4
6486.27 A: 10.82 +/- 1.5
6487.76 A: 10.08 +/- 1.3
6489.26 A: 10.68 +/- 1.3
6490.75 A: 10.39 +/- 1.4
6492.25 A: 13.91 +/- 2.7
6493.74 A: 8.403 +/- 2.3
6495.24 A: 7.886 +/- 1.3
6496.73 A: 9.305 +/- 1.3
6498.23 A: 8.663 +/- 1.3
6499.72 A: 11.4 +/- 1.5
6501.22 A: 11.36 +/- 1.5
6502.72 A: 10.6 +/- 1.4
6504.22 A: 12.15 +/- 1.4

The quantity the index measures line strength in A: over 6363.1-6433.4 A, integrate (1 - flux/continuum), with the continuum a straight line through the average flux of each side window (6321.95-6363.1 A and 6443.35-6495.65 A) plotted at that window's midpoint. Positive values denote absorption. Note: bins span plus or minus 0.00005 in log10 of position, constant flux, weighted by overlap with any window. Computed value 2.1 A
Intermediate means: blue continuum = 10.8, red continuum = 10.2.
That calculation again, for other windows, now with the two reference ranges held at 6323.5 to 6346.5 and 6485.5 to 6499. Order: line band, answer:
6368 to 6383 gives 1.19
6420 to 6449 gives 1.40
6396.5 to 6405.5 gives 0.83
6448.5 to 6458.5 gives 1.39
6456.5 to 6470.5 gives -0.79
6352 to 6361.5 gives 1.24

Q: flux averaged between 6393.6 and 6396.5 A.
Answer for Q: 10.1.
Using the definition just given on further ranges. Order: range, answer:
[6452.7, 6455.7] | 7.73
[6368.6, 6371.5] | 10.5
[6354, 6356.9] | 10.8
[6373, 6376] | 10.3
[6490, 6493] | 12.2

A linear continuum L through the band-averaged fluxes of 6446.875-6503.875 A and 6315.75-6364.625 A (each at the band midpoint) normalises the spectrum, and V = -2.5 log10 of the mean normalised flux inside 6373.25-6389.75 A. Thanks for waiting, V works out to 0.07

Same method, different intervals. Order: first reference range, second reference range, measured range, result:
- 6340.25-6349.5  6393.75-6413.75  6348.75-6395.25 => 0.09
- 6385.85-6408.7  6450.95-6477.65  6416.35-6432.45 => 0.03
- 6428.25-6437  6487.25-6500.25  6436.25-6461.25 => 0.04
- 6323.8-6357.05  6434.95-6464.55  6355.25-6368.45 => 0.09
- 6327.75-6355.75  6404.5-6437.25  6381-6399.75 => 0.07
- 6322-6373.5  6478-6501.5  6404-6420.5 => -0.03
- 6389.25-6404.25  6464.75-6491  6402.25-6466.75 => 0.04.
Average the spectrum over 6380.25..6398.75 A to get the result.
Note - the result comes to 10.1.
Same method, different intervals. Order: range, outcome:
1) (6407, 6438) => 10.5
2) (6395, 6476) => 10.2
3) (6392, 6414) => 10.6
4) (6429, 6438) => 10.3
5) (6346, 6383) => 10.3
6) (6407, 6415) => 11.3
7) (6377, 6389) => 9.75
